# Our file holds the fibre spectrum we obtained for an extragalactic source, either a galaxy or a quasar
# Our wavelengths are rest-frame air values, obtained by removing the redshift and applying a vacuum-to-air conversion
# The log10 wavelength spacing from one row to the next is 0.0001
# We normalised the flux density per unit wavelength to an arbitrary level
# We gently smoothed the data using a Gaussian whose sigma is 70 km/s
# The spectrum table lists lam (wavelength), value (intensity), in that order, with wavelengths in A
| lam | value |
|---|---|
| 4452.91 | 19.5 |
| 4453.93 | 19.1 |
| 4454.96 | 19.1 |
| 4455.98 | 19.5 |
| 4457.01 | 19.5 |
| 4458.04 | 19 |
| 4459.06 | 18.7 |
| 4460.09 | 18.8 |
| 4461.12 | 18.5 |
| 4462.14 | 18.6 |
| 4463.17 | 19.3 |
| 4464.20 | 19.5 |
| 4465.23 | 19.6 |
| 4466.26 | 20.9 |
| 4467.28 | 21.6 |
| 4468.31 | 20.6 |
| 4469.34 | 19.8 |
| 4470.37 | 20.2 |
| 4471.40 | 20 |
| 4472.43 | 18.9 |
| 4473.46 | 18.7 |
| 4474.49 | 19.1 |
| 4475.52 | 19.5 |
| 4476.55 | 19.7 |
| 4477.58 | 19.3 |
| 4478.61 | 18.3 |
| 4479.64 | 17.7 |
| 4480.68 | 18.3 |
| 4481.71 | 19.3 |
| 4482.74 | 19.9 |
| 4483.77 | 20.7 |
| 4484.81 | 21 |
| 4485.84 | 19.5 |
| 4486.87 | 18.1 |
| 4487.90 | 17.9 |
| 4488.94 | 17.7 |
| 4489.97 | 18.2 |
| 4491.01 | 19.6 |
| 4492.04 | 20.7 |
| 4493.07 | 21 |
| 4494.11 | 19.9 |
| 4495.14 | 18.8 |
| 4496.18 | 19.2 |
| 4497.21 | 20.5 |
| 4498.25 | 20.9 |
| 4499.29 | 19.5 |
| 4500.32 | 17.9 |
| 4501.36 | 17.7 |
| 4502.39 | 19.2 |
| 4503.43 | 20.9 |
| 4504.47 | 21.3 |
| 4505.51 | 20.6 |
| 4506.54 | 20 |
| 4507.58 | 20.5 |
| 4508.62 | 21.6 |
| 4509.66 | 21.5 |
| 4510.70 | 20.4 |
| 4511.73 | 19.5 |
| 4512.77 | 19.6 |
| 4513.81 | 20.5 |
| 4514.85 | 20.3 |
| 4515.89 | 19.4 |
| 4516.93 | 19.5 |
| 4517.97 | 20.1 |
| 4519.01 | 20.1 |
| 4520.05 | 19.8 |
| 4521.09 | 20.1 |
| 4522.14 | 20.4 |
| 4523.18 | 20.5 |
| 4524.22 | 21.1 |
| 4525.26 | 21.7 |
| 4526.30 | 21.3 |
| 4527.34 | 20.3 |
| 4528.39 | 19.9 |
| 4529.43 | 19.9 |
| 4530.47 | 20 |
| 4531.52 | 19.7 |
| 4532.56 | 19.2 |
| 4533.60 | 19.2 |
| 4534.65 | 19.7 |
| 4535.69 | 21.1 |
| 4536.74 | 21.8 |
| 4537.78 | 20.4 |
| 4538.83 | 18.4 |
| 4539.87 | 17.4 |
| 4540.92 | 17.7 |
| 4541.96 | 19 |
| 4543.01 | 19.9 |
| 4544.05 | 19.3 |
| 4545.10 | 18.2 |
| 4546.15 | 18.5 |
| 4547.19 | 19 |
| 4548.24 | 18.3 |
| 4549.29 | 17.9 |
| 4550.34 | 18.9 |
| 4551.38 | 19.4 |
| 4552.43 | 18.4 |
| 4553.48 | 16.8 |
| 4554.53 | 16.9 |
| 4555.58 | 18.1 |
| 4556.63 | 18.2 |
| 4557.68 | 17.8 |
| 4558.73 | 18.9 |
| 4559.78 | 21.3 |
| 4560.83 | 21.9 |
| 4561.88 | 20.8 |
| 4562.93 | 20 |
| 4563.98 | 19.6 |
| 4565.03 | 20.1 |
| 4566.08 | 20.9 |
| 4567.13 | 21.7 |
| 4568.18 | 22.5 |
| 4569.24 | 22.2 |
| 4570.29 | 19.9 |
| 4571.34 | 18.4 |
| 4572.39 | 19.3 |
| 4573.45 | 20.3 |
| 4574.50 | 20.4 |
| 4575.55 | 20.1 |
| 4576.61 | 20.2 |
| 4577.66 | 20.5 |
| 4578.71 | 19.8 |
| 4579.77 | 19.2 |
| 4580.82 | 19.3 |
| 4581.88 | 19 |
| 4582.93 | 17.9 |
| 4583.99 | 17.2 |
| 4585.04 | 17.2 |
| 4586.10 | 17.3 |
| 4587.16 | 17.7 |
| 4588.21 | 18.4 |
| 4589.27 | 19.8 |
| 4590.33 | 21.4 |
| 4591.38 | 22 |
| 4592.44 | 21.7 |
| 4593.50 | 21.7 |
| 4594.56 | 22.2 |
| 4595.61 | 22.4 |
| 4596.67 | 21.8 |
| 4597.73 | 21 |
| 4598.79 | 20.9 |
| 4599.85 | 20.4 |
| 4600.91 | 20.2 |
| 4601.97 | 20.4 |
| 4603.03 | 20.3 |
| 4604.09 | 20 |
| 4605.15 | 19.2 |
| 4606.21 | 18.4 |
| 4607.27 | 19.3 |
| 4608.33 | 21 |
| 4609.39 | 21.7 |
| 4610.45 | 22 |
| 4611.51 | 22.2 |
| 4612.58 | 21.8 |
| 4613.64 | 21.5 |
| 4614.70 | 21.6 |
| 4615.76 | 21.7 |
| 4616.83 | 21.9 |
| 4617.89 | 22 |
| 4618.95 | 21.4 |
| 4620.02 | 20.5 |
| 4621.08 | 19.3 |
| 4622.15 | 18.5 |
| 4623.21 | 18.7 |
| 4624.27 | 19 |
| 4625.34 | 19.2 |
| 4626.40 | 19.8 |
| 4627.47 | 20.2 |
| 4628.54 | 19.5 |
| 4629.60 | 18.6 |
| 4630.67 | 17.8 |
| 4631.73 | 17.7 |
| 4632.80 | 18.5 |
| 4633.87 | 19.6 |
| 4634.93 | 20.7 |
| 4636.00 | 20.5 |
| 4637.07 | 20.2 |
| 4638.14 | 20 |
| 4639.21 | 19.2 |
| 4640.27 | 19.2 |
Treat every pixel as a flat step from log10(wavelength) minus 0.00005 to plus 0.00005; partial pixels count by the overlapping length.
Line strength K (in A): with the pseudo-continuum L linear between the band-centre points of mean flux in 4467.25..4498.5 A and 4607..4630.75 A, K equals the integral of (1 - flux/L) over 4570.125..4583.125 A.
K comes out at 0.36 A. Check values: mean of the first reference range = 19.5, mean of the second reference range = 20.5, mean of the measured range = 19.6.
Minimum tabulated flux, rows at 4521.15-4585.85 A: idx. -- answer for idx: 16.8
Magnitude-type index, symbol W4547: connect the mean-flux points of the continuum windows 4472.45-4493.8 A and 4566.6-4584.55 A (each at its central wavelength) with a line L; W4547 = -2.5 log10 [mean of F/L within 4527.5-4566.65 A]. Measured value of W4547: 0.02 mag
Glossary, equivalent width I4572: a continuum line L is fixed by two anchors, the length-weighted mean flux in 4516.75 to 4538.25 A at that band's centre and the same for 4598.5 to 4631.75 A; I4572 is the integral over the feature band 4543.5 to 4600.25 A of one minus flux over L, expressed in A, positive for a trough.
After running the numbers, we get 1.6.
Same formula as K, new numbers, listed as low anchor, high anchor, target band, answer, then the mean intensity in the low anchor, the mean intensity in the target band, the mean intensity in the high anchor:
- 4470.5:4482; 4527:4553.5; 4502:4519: -1.06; 19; 20.3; 19.2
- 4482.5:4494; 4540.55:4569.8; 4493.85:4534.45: -1.30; 19.5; 20.1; 19.4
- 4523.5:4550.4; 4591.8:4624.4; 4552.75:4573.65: 0.27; 19.5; 19.8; 20.8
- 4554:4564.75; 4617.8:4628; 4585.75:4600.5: -0.81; 19.4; 20.7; 19.8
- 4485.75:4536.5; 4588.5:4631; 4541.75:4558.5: 1.47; 19.9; 18.4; 20.6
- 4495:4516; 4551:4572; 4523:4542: -0.06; 20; 19.9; 19.7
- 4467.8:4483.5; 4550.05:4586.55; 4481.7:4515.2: -0.83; 19.3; 19.8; 19.4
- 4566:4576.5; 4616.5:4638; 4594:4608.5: -0.33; 20.5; 20.5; 19.7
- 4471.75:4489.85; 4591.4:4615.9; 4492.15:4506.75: -0.38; 19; 19.8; 21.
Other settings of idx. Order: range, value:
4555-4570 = 17.8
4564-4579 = 18.4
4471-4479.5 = 18.3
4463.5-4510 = 17.7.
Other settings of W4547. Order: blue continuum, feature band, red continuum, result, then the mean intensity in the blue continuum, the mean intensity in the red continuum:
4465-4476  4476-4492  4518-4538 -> 0.053 mag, 19.9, 20.3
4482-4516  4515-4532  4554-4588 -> -0.028 mag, 19.8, 19.5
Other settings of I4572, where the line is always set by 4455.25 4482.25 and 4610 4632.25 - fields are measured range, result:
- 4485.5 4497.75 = 0.1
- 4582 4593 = 0.5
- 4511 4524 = -0.3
